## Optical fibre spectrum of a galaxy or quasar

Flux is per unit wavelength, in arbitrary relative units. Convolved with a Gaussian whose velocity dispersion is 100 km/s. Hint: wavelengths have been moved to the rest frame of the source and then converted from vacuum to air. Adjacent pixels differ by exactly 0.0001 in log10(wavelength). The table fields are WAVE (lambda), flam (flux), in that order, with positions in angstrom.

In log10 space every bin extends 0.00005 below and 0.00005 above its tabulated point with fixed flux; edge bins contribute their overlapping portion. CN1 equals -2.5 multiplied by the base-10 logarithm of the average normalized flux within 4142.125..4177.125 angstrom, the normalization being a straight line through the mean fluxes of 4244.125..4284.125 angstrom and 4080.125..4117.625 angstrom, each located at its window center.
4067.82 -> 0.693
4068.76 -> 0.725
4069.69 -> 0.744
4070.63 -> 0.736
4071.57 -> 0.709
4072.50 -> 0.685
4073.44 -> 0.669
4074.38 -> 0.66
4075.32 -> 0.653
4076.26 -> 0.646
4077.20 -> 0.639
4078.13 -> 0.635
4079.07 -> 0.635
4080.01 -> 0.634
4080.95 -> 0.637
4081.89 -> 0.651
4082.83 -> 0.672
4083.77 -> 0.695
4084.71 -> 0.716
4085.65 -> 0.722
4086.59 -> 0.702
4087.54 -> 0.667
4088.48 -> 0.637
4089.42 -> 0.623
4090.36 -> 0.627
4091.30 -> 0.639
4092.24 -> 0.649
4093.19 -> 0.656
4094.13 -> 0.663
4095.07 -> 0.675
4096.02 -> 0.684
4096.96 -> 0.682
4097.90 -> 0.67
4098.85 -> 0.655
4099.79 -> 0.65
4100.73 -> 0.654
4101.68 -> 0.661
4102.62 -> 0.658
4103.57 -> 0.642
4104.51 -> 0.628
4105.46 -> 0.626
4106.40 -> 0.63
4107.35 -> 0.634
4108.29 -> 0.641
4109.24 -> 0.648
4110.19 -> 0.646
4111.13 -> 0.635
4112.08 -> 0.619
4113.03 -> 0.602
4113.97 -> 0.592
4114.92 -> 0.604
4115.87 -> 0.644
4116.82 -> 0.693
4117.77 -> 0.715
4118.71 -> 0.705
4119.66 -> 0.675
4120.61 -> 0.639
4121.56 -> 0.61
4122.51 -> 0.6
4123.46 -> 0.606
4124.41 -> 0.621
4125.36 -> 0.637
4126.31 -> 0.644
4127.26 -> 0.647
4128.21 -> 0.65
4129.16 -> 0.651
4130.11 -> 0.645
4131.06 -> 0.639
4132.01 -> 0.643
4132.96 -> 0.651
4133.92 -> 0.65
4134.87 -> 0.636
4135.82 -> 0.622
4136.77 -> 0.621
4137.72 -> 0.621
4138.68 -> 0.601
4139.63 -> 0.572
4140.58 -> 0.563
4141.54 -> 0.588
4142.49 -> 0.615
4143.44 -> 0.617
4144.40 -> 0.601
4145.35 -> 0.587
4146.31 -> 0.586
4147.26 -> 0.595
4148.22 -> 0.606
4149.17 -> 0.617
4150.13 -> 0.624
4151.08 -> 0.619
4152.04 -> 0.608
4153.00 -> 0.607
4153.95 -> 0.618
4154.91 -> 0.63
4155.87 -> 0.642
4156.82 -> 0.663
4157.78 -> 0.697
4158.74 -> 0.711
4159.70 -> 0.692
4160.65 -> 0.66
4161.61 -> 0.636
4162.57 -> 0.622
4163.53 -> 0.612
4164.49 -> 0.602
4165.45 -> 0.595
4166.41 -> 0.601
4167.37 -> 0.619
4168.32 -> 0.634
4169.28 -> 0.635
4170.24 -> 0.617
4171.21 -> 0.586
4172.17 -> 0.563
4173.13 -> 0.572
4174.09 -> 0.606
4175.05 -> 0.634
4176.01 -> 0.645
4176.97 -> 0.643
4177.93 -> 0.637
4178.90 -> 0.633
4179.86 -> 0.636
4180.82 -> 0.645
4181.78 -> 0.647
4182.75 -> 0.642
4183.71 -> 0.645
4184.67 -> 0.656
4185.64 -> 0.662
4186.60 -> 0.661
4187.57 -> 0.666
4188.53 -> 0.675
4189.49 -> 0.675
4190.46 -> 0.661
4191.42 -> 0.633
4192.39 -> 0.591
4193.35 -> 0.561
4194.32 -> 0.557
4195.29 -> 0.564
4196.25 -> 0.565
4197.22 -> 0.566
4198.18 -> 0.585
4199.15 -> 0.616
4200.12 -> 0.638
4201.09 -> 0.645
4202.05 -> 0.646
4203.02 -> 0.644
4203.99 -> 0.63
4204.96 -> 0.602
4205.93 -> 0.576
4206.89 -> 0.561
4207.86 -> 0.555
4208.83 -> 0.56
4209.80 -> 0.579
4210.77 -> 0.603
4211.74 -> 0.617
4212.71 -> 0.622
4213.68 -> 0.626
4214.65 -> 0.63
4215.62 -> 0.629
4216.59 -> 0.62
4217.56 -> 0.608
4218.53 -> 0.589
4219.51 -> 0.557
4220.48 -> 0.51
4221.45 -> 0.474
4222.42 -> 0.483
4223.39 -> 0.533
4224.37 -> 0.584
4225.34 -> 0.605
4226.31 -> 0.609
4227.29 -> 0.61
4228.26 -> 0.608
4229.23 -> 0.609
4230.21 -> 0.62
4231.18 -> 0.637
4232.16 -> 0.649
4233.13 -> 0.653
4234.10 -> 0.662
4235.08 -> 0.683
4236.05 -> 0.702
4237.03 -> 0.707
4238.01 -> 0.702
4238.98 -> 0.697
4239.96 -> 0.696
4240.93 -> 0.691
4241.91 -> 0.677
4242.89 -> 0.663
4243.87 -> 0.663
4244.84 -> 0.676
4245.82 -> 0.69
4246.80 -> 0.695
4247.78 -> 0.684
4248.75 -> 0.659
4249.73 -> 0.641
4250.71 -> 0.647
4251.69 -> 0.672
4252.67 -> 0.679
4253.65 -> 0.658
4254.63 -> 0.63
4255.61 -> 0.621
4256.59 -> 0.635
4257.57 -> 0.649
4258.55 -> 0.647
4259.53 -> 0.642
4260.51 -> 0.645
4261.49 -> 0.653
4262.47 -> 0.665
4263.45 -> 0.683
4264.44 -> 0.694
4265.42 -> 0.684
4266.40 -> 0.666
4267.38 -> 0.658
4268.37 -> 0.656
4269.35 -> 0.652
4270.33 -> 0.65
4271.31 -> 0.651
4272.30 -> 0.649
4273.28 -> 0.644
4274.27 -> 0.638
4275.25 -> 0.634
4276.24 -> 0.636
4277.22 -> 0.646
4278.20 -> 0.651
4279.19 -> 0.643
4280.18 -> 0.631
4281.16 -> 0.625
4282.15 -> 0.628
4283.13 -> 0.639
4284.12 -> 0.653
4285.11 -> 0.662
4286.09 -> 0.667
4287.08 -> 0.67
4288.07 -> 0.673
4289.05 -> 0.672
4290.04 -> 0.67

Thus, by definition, 0.05 mag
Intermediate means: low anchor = 0.652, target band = 0.622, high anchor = 0.654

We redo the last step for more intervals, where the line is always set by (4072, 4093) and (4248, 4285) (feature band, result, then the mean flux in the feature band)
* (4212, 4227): 0.13 mag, 0.579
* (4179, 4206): 0.05 mag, 0.625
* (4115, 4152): 0.05 mag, 0.627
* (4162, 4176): 0.08 mag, 0.608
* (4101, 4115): 0.04 mag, 0.632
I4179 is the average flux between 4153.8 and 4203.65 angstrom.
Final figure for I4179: 0.629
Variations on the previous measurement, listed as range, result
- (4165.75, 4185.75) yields 0.626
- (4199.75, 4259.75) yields 0.629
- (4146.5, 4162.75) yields 0.638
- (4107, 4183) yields 0.628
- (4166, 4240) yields 0.616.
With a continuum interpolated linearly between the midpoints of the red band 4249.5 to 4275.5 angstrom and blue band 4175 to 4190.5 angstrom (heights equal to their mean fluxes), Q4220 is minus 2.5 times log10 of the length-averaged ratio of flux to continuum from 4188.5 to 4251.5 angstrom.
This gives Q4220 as 0.052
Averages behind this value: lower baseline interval 0.651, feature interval 0.622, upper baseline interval 0.654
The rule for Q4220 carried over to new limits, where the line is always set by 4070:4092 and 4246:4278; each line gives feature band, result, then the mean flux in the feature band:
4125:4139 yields 0.042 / 0.638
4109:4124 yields 0.040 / 0.639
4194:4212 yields 0.110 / 0.595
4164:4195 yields 0.058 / 0.626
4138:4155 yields 0.102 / 0.602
